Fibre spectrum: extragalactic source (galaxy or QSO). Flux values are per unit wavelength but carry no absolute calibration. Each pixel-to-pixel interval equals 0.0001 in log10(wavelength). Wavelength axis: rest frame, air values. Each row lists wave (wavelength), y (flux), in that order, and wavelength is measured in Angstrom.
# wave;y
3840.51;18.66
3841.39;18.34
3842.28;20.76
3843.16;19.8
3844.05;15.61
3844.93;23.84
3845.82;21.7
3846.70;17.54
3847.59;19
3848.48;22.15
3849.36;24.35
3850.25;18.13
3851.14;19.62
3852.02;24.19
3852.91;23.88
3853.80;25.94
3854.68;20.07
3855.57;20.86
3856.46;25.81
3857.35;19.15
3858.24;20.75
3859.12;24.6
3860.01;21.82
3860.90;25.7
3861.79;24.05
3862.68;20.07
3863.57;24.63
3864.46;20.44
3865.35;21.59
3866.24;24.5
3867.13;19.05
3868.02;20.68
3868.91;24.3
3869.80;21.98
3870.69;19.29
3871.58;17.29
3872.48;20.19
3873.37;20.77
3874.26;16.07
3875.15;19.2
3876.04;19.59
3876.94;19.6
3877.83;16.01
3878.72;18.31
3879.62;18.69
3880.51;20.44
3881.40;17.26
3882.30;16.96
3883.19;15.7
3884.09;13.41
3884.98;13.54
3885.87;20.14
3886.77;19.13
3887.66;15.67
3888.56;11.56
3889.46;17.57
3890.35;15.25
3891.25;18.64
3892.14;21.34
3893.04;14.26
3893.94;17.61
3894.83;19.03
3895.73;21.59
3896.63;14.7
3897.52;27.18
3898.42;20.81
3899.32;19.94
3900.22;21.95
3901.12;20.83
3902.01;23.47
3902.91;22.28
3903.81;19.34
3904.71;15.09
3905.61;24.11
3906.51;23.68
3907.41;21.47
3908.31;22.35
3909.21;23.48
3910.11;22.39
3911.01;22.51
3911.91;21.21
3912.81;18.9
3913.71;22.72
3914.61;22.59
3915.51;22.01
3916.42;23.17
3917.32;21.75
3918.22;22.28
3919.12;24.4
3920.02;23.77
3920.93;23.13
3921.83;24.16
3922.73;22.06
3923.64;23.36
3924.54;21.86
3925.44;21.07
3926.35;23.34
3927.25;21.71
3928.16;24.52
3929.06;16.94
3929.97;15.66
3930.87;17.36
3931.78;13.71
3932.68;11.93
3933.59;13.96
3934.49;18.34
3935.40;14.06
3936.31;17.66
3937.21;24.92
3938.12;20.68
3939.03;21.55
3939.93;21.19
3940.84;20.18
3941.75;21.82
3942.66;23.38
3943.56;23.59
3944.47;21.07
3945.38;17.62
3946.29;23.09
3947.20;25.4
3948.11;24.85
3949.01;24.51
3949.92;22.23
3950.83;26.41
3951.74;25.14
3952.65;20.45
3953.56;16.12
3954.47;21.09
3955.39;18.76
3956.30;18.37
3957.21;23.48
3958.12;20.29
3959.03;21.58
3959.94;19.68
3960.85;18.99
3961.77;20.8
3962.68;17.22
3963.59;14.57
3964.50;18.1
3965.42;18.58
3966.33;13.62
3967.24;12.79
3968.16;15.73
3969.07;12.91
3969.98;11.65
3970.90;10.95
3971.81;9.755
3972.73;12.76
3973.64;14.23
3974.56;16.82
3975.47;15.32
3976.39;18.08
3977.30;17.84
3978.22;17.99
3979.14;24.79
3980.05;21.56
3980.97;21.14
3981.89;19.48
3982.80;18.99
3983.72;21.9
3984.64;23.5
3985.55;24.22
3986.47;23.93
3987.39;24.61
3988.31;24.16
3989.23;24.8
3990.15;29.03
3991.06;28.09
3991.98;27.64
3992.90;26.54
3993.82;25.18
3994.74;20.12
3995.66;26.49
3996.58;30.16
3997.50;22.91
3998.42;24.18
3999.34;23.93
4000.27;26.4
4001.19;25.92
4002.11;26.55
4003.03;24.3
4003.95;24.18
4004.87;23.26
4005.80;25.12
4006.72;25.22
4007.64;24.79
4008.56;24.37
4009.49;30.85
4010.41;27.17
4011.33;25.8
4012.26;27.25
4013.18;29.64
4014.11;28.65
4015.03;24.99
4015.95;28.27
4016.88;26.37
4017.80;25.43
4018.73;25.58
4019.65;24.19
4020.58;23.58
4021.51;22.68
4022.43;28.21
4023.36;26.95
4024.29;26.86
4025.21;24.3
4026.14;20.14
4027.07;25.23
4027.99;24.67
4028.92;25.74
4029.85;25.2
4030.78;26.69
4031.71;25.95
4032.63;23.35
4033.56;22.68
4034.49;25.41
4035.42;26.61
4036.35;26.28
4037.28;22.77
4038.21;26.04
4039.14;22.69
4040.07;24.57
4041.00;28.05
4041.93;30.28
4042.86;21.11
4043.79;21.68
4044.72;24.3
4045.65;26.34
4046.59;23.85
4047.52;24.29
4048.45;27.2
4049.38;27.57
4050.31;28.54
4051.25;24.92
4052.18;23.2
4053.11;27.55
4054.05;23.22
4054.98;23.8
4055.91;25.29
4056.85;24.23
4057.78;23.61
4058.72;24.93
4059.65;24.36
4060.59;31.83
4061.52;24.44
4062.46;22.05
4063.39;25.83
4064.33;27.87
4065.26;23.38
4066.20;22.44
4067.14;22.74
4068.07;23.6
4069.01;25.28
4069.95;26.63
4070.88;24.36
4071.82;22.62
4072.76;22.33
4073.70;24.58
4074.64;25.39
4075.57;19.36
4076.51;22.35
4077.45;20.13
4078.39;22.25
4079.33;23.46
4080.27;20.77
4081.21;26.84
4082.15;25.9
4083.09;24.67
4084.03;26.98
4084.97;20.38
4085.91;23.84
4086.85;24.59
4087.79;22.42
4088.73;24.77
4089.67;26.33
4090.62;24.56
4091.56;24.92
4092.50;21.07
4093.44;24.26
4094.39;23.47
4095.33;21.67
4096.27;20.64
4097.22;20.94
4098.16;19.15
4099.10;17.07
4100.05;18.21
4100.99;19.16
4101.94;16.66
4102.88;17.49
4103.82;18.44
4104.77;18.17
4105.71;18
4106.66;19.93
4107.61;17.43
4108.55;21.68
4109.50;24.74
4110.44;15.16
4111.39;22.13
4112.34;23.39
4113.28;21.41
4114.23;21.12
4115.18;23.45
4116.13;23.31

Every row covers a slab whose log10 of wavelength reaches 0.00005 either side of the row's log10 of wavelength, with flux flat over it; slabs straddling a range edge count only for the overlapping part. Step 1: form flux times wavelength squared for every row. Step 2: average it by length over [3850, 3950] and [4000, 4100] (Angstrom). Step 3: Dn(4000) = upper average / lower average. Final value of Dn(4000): 1.3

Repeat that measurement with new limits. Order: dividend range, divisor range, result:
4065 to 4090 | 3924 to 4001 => 1.23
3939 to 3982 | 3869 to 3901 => 1.08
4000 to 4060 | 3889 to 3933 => 1.30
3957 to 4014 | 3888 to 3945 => 1.10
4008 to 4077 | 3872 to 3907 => 1.45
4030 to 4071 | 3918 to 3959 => 1.27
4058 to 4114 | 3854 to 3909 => 1.25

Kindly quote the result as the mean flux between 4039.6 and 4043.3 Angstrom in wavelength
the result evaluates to 26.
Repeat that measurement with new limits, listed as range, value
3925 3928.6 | 22.6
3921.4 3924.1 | 23.2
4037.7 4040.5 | 24.4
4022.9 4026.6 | 24.6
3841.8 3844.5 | 18.7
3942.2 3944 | 23.6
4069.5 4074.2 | 24.1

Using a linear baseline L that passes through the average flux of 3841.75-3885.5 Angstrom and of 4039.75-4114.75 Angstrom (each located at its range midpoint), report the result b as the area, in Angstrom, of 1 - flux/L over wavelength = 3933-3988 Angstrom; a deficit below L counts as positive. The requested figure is 5.7 Angstrom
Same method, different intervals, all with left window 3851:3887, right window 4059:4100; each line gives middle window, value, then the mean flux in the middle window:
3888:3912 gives 0.86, 20.1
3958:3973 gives 4.11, 15.8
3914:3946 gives 0.99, 20.6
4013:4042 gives -3.49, 25.5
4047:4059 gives -1.12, 25.3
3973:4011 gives -2.22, 23.5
